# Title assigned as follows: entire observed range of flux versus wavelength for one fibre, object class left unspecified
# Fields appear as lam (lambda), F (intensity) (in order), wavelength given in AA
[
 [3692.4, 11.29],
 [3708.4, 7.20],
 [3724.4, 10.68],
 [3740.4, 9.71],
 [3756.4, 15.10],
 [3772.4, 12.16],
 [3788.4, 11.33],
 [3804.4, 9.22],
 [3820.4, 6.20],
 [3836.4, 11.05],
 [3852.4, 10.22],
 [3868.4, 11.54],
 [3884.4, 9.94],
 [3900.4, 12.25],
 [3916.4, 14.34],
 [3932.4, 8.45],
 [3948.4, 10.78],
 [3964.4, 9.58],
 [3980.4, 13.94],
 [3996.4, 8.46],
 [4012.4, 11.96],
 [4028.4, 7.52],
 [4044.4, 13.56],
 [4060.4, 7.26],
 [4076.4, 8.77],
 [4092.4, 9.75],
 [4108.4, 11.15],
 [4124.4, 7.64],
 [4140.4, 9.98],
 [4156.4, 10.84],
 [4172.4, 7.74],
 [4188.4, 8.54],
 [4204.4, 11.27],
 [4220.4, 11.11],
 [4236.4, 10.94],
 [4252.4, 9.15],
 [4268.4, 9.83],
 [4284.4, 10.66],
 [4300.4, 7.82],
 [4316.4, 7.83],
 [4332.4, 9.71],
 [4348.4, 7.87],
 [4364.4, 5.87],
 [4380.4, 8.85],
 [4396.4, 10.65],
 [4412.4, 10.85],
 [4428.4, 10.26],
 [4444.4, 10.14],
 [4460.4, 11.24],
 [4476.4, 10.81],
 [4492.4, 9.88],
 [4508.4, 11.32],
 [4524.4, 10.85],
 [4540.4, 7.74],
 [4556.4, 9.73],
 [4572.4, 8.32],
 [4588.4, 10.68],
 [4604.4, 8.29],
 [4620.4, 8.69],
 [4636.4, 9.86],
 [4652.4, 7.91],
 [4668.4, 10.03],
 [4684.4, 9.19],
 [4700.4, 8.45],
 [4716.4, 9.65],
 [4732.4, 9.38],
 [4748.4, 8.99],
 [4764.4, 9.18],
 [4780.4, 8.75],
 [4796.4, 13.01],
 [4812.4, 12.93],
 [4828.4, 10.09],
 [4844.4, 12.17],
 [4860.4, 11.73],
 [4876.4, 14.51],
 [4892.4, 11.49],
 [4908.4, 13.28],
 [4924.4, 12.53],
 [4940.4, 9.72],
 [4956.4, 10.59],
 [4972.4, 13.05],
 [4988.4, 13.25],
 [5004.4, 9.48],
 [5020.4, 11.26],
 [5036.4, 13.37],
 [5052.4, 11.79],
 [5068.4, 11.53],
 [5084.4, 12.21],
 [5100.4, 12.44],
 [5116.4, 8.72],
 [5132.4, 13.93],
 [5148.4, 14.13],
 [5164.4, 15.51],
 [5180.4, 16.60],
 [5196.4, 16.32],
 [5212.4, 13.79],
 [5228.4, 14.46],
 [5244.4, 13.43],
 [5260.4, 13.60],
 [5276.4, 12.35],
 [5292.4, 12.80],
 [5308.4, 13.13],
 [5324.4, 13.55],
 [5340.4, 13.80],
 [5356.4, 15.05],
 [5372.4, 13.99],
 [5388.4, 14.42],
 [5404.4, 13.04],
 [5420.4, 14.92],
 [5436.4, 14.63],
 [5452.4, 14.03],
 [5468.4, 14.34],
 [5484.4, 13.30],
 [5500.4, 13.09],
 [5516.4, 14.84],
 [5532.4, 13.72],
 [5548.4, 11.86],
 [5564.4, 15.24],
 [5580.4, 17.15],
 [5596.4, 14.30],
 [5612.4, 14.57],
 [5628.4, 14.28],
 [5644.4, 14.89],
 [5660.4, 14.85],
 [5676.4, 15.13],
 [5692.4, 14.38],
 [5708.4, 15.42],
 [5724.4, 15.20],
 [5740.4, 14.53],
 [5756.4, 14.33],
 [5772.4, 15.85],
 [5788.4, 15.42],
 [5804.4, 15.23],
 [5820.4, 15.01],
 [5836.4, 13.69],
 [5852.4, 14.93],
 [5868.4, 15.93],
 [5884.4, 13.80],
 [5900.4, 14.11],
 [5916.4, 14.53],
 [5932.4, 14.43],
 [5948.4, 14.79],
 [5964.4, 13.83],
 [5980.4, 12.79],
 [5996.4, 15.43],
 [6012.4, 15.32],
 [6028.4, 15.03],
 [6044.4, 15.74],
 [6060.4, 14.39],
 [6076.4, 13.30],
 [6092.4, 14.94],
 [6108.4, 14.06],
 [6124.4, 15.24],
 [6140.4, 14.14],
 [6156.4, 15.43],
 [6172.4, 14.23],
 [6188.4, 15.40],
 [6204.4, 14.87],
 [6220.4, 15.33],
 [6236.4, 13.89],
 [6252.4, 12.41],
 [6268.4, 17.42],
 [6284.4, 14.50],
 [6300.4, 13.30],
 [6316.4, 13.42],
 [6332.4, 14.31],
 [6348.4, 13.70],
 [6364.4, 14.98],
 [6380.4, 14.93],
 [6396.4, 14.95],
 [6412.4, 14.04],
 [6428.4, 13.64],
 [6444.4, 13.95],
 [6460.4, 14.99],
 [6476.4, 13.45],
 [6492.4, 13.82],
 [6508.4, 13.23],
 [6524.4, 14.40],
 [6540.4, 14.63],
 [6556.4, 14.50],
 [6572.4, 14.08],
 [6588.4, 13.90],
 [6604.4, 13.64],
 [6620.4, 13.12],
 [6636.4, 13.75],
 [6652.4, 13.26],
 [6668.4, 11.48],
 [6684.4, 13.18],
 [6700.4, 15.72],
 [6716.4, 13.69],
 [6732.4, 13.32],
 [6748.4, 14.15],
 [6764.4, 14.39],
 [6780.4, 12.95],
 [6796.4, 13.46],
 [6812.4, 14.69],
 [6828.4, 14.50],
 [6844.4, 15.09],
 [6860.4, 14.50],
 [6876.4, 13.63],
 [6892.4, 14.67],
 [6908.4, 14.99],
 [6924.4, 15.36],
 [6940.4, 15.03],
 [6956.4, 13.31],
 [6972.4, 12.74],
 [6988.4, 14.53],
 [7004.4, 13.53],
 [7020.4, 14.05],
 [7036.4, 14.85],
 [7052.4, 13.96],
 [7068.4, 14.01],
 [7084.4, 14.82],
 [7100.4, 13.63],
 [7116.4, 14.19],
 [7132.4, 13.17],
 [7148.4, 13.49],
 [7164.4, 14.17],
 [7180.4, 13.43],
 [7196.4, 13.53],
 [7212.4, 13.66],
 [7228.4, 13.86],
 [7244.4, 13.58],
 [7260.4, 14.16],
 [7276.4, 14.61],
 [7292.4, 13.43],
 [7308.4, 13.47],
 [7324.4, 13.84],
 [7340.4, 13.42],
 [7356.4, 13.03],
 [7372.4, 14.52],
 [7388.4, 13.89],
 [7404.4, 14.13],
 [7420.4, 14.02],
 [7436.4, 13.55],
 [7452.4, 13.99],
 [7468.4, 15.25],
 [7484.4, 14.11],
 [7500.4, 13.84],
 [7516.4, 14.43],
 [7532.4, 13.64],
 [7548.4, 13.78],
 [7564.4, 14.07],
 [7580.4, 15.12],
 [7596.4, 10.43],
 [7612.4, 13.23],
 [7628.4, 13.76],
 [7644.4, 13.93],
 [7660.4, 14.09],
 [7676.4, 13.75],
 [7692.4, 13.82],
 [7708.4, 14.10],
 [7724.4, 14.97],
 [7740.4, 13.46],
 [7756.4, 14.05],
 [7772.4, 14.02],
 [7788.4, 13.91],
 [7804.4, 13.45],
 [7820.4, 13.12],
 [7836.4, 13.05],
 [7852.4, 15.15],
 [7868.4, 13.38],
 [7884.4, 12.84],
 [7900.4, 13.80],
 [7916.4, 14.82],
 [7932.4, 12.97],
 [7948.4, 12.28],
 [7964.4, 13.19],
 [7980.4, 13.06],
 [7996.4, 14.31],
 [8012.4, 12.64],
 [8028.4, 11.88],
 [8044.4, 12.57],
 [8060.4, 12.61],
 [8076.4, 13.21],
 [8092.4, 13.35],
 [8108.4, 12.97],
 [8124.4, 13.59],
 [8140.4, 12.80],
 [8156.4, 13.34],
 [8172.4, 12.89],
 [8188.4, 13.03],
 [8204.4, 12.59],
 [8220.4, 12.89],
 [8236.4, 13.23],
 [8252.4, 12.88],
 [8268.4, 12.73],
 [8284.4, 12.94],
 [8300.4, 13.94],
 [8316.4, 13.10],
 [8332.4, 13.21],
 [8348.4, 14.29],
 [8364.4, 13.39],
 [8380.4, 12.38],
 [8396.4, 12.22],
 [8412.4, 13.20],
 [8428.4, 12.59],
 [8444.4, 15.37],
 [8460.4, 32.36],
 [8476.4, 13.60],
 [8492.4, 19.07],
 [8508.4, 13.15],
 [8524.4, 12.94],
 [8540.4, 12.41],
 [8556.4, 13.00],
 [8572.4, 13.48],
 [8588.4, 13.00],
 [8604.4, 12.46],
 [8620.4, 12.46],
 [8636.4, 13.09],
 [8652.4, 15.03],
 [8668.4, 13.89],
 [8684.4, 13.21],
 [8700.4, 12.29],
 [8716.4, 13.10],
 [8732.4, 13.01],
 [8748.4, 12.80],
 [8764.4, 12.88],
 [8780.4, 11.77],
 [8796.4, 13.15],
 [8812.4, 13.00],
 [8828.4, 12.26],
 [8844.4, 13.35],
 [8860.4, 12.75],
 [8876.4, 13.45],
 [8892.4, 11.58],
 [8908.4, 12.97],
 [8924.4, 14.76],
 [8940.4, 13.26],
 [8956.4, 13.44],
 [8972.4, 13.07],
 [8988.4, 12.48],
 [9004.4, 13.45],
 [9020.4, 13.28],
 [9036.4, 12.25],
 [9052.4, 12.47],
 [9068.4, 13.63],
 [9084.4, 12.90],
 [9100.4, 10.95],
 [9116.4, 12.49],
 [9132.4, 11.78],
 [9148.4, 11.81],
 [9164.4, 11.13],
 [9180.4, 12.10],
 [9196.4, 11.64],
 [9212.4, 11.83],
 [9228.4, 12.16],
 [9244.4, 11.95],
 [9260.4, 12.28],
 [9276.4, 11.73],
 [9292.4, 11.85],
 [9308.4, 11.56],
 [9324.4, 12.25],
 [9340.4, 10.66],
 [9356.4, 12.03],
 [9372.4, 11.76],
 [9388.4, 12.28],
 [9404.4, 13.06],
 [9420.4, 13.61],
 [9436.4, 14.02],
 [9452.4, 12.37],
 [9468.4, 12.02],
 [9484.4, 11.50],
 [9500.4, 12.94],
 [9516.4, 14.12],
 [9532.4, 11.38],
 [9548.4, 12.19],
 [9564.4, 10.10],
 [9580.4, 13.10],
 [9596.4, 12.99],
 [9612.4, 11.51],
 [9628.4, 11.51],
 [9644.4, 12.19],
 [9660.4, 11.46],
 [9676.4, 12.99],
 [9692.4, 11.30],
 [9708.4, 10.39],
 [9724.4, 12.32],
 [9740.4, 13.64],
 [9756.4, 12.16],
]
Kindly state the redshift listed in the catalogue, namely 0.289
